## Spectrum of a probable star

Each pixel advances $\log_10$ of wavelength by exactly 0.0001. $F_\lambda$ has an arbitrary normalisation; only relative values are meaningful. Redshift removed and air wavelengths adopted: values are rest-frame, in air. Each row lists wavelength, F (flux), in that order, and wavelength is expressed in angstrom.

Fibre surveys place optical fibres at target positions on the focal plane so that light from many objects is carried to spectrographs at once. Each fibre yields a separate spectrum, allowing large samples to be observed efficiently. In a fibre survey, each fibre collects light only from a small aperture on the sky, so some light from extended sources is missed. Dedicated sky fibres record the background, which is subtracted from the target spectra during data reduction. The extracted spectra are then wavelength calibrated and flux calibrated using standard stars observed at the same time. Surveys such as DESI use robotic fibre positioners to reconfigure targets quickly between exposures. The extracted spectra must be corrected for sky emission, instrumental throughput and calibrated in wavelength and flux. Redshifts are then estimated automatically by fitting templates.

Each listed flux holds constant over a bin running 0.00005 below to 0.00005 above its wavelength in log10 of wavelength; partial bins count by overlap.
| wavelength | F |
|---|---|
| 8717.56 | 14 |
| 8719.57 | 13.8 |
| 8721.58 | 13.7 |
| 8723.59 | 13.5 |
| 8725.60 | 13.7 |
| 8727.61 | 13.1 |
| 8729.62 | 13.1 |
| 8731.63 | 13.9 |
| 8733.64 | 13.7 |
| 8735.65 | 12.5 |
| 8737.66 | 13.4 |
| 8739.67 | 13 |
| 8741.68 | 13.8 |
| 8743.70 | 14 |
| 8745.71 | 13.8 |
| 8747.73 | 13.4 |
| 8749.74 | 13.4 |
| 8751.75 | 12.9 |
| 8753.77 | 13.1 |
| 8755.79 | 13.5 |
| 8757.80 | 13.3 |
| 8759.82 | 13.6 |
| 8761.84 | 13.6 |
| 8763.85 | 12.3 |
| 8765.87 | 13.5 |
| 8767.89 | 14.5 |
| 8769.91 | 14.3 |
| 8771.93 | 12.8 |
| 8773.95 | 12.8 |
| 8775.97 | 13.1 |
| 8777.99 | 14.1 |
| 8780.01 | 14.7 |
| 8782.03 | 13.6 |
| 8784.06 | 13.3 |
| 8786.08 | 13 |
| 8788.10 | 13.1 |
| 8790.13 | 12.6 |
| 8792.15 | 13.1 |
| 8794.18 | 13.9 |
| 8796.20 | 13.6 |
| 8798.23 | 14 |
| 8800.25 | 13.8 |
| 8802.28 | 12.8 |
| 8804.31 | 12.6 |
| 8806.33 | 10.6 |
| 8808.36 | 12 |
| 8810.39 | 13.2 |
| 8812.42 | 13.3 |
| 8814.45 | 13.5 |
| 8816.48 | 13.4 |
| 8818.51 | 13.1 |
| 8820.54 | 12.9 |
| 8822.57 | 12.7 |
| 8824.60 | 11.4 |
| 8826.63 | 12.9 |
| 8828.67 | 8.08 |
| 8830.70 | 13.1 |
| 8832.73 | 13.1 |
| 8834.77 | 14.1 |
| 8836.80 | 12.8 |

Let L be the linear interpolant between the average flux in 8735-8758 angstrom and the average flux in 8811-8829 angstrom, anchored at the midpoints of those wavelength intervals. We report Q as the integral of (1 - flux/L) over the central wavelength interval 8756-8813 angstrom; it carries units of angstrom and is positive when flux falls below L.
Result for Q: -1.40 angstrom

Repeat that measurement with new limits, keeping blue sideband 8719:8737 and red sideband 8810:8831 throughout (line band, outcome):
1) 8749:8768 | -0.3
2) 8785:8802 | -0.8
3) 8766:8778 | -0.5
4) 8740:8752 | -0.3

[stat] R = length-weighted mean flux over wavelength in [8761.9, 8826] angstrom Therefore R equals 13.2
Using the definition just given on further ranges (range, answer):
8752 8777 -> 13.4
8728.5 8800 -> 13.4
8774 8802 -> 13.5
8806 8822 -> 12.8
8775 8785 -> 13.8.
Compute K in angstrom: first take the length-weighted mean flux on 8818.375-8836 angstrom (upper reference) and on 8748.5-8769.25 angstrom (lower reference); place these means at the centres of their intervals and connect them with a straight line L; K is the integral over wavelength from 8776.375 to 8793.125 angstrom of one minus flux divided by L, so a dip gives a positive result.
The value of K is -0.55 angstrom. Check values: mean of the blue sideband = 13.4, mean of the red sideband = 12.3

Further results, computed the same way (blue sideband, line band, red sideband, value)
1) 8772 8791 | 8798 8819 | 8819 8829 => -0.78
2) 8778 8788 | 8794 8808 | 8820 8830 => -0.19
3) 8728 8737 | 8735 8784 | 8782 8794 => -0.93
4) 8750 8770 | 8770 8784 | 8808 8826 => -0.32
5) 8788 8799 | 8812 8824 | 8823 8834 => -0.77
